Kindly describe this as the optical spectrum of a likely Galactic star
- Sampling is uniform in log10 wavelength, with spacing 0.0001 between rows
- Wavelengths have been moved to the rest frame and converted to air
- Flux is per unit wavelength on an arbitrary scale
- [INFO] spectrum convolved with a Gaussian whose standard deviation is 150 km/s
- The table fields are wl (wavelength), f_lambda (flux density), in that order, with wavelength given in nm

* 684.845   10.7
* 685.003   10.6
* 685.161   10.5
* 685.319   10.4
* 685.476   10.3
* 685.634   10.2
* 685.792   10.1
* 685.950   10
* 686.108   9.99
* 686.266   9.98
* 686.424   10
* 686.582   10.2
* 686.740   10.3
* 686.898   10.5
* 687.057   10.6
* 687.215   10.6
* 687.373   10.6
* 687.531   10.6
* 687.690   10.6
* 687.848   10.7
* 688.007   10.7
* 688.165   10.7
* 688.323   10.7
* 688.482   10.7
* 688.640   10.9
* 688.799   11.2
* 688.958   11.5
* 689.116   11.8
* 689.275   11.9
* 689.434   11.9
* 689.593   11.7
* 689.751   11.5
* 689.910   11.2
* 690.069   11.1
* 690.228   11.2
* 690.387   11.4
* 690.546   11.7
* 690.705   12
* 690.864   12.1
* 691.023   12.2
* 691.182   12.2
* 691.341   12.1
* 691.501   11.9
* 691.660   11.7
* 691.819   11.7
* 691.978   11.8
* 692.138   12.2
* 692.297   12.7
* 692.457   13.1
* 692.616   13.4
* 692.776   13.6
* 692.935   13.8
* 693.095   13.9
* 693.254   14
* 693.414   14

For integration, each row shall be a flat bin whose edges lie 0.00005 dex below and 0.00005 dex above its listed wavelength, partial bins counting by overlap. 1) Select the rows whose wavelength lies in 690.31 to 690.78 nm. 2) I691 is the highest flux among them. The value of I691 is 12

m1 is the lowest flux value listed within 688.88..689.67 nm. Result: 11.5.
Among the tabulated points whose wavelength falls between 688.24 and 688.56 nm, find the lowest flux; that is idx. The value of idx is 10.7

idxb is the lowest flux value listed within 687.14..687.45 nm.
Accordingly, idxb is 10.6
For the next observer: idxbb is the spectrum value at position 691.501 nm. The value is 11.9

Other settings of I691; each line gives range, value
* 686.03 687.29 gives 10.6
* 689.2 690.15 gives 11.9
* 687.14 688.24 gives 10.7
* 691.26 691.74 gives 12.1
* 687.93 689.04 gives 11.5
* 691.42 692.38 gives 12.7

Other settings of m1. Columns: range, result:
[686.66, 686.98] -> 10.3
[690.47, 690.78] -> 11.7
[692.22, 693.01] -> 12.7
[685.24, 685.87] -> 10.1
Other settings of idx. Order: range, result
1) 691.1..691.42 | 12.1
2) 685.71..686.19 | 9.99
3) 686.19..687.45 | 9.98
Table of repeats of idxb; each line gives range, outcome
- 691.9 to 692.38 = 11.8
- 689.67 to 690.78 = 11.1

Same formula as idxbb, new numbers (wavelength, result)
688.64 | 10.9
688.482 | 10.7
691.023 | 12.2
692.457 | 13.1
